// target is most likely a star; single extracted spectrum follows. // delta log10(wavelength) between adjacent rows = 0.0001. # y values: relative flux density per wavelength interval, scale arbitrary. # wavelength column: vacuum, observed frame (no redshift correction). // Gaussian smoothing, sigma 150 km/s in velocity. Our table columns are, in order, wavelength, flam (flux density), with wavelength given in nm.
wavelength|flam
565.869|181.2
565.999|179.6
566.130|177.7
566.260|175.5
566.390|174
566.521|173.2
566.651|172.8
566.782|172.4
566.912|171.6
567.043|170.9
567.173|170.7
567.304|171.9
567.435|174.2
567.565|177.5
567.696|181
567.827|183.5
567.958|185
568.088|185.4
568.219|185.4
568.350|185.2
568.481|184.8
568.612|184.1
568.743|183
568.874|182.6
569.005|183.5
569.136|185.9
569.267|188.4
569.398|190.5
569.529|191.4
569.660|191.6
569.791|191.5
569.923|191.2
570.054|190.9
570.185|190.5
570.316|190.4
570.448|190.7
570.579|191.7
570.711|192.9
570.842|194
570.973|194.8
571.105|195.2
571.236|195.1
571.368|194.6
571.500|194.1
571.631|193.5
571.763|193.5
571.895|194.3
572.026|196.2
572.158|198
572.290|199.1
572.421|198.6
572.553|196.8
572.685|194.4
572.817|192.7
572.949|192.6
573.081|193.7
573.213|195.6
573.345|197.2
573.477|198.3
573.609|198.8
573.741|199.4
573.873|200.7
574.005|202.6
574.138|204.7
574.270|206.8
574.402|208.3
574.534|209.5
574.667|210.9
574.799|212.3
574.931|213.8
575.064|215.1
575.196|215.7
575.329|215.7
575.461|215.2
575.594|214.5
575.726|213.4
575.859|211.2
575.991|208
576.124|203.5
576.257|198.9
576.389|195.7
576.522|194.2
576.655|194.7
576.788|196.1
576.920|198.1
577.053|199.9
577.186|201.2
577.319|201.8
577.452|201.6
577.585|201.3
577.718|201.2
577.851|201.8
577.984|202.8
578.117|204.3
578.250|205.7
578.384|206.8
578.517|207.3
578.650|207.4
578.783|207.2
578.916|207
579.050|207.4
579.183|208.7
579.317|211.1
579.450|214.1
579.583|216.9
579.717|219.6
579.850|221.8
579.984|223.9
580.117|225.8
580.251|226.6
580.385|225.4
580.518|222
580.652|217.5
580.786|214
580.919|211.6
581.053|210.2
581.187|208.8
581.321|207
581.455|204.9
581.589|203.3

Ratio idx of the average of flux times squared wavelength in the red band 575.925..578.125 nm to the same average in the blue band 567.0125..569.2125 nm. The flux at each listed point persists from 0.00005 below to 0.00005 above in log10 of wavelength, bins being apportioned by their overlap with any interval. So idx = 1.14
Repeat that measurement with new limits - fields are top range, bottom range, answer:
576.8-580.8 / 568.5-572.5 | 1.13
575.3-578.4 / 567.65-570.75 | 1.11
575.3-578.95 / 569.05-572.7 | 1.08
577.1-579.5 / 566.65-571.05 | 1.15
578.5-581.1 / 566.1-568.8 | 1.26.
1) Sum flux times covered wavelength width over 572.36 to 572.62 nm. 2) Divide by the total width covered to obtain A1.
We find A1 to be 197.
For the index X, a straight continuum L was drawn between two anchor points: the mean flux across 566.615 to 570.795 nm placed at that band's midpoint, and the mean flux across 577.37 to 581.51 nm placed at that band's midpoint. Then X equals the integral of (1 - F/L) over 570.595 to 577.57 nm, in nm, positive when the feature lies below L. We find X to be -0.12 nm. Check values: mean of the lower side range 184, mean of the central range 201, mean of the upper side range 211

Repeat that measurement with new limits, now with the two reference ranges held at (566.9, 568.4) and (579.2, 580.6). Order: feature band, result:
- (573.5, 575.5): -0.063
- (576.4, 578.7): 0.118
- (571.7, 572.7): -0.012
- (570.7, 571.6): -0.018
